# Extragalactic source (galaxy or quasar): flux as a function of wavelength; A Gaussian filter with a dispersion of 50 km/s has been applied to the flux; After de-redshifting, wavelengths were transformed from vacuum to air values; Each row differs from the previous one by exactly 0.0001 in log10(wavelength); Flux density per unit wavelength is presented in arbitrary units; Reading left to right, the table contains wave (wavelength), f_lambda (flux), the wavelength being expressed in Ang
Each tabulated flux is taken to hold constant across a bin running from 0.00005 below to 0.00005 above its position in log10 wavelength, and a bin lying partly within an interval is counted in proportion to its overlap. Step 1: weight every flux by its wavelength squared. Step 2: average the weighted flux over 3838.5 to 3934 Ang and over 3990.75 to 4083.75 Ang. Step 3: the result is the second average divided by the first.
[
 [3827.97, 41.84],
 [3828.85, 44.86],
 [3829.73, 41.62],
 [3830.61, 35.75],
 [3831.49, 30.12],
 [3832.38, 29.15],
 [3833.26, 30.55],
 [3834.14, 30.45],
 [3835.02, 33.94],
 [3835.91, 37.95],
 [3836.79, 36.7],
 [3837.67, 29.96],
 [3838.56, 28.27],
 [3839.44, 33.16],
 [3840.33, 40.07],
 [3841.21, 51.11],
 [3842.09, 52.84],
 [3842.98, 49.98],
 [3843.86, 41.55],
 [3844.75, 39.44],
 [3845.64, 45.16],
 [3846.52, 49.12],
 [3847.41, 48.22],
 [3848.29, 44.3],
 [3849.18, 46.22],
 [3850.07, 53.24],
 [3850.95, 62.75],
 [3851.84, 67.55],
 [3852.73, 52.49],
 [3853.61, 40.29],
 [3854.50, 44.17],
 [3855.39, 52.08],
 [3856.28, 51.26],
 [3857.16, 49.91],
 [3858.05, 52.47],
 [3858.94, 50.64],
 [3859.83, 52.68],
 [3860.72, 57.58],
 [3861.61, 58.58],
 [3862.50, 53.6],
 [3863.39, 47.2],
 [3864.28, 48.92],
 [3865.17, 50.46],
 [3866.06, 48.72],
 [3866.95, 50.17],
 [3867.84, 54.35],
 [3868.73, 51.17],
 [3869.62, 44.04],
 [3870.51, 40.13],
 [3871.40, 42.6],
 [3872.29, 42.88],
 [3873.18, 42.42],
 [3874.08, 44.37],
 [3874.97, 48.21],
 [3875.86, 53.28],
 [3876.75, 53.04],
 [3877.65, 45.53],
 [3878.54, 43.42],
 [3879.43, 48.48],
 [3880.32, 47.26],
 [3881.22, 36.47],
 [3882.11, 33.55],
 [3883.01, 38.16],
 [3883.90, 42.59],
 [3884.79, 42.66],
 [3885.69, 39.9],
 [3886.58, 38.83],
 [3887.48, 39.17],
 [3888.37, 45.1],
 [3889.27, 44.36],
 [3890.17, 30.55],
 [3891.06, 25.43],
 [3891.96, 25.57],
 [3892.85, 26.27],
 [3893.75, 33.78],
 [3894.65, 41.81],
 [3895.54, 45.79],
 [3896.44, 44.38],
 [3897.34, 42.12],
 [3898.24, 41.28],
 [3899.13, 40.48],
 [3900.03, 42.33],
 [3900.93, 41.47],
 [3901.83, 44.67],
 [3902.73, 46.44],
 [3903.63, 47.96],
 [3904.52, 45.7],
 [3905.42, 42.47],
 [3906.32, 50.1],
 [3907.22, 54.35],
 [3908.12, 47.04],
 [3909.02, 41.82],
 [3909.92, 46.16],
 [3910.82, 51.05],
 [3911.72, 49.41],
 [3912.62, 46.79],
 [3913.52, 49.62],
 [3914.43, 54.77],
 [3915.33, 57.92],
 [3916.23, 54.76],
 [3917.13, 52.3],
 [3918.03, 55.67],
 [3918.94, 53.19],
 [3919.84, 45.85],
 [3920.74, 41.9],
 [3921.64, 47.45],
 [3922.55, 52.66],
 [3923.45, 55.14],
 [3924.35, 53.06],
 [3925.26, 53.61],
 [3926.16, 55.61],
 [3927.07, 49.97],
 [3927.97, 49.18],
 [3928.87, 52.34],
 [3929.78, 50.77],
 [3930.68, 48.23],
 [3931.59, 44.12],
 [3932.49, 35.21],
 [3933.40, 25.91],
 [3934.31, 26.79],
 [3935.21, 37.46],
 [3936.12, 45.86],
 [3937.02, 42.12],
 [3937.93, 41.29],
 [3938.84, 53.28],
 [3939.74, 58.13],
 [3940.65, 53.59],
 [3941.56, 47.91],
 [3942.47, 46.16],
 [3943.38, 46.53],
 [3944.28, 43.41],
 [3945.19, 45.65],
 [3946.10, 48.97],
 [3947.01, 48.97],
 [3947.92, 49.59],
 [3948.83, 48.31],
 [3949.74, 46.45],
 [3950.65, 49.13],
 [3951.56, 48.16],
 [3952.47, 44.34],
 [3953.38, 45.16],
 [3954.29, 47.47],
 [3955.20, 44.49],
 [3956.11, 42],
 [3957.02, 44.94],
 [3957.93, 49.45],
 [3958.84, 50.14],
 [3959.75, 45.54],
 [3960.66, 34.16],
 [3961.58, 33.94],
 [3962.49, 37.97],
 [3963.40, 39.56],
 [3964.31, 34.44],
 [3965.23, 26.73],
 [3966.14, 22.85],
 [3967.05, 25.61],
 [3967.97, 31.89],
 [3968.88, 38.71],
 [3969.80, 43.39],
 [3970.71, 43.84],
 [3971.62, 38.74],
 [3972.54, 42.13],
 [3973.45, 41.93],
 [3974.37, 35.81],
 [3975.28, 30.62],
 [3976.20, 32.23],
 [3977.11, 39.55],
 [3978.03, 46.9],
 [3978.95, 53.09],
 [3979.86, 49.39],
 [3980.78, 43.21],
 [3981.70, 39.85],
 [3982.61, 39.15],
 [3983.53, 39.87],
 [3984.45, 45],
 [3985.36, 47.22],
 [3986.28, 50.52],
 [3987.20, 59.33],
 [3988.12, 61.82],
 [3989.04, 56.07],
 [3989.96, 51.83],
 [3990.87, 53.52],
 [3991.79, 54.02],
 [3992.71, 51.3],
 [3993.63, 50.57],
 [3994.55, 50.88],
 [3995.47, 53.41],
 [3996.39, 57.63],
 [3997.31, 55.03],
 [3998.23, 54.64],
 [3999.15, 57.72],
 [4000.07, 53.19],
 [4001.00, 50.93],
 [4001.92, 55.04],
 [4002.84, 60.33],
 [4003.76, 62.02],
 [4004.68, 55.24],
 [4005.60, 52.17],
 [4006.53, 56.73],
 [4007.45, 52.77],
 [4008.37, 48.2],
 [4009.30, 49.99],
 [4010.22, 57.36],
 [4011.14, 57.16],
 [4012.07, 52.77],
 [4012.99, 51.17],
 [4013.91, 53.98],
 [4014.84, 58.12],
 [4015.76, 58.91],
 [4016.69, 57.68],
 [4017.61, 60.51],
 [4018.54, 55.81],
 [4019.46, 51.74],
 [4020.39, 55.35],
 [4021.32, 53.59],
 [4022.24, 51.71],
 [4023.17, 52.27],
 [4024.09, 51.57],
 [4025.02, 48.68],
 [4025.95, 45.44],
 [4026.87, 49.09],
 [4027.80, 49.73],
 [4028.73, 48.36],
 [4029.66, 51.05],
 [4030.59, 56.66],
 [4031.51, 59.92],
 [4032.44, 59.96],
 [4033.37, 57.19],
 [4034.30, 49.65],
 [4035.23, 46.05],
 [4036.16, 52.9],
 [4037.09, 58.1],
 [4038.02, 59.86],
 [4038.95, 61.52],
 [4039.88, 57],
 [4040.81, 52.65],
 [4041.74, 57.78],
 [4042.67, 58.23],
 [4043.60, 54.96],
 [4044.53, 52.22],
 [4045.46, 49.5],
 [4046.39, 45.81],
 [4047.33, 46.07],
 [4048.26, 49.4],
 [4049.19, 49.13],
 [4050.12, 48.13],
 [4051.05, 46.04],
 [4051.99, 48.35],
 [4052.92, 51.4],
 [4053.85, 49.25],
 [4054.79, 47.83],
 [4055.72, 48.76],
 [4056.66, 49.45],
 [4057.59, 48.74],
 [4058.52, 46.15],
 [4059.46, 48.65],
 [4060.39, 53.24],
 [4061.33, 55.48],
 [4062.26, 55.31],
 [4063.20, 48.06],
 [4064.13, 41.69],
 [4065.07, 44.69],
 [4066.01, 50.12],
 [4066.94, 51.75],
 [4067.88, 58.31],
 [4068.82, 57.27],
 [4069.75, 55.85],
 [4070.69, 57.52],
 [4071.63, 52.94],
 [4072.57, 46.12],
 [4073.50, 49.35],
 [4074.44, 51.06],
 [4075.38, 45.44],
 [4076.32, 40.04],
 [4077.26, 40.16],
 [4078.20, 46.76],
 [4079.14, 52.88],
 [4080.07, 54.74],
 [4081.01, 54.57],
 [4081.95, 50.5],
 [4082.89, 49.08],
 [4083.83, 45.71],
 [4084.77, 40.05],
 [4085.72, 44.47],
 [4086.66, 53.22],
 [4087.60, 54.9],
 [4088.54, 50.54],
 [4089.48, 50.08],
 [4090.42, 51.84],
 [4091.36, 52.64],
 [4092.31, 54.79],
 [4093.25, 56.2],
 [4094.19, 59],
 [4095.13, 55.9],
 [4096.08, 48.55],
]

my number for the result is 1.22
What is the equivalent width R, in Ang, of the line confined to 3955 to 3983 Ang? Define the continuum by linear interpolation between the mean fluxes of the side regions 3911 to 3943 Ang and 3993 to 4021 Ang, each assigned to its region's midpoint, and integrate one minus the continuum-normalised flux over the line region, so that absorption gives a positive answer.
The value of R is 6.7 Ang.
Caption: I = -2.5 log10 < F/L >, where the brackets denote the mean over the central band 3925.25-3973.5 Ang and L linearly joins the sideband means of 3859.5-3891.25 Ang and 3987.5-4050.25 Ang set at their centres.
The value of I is 0.15 mag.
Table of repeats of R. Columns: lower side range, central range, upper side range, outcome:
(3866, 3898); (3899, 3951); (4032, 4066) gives -3.7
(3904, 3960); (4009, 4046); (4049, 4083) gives -3.7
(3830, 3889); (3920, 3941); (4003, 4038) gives 1.0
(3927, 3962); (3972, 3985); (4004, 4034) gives 2.1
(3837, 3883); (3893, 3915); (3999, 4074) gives 1.5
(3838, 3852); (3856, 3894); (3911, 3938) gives 1.9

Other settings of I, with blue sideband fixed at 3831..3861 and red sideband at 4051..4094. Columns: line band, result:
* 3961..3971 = 0.35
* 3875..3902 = 0.12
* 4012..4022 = -0.14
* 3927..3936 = 0.12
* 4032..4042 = -0.13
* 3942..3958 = 0.01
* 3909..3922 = -0.09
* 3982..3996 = -0.06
